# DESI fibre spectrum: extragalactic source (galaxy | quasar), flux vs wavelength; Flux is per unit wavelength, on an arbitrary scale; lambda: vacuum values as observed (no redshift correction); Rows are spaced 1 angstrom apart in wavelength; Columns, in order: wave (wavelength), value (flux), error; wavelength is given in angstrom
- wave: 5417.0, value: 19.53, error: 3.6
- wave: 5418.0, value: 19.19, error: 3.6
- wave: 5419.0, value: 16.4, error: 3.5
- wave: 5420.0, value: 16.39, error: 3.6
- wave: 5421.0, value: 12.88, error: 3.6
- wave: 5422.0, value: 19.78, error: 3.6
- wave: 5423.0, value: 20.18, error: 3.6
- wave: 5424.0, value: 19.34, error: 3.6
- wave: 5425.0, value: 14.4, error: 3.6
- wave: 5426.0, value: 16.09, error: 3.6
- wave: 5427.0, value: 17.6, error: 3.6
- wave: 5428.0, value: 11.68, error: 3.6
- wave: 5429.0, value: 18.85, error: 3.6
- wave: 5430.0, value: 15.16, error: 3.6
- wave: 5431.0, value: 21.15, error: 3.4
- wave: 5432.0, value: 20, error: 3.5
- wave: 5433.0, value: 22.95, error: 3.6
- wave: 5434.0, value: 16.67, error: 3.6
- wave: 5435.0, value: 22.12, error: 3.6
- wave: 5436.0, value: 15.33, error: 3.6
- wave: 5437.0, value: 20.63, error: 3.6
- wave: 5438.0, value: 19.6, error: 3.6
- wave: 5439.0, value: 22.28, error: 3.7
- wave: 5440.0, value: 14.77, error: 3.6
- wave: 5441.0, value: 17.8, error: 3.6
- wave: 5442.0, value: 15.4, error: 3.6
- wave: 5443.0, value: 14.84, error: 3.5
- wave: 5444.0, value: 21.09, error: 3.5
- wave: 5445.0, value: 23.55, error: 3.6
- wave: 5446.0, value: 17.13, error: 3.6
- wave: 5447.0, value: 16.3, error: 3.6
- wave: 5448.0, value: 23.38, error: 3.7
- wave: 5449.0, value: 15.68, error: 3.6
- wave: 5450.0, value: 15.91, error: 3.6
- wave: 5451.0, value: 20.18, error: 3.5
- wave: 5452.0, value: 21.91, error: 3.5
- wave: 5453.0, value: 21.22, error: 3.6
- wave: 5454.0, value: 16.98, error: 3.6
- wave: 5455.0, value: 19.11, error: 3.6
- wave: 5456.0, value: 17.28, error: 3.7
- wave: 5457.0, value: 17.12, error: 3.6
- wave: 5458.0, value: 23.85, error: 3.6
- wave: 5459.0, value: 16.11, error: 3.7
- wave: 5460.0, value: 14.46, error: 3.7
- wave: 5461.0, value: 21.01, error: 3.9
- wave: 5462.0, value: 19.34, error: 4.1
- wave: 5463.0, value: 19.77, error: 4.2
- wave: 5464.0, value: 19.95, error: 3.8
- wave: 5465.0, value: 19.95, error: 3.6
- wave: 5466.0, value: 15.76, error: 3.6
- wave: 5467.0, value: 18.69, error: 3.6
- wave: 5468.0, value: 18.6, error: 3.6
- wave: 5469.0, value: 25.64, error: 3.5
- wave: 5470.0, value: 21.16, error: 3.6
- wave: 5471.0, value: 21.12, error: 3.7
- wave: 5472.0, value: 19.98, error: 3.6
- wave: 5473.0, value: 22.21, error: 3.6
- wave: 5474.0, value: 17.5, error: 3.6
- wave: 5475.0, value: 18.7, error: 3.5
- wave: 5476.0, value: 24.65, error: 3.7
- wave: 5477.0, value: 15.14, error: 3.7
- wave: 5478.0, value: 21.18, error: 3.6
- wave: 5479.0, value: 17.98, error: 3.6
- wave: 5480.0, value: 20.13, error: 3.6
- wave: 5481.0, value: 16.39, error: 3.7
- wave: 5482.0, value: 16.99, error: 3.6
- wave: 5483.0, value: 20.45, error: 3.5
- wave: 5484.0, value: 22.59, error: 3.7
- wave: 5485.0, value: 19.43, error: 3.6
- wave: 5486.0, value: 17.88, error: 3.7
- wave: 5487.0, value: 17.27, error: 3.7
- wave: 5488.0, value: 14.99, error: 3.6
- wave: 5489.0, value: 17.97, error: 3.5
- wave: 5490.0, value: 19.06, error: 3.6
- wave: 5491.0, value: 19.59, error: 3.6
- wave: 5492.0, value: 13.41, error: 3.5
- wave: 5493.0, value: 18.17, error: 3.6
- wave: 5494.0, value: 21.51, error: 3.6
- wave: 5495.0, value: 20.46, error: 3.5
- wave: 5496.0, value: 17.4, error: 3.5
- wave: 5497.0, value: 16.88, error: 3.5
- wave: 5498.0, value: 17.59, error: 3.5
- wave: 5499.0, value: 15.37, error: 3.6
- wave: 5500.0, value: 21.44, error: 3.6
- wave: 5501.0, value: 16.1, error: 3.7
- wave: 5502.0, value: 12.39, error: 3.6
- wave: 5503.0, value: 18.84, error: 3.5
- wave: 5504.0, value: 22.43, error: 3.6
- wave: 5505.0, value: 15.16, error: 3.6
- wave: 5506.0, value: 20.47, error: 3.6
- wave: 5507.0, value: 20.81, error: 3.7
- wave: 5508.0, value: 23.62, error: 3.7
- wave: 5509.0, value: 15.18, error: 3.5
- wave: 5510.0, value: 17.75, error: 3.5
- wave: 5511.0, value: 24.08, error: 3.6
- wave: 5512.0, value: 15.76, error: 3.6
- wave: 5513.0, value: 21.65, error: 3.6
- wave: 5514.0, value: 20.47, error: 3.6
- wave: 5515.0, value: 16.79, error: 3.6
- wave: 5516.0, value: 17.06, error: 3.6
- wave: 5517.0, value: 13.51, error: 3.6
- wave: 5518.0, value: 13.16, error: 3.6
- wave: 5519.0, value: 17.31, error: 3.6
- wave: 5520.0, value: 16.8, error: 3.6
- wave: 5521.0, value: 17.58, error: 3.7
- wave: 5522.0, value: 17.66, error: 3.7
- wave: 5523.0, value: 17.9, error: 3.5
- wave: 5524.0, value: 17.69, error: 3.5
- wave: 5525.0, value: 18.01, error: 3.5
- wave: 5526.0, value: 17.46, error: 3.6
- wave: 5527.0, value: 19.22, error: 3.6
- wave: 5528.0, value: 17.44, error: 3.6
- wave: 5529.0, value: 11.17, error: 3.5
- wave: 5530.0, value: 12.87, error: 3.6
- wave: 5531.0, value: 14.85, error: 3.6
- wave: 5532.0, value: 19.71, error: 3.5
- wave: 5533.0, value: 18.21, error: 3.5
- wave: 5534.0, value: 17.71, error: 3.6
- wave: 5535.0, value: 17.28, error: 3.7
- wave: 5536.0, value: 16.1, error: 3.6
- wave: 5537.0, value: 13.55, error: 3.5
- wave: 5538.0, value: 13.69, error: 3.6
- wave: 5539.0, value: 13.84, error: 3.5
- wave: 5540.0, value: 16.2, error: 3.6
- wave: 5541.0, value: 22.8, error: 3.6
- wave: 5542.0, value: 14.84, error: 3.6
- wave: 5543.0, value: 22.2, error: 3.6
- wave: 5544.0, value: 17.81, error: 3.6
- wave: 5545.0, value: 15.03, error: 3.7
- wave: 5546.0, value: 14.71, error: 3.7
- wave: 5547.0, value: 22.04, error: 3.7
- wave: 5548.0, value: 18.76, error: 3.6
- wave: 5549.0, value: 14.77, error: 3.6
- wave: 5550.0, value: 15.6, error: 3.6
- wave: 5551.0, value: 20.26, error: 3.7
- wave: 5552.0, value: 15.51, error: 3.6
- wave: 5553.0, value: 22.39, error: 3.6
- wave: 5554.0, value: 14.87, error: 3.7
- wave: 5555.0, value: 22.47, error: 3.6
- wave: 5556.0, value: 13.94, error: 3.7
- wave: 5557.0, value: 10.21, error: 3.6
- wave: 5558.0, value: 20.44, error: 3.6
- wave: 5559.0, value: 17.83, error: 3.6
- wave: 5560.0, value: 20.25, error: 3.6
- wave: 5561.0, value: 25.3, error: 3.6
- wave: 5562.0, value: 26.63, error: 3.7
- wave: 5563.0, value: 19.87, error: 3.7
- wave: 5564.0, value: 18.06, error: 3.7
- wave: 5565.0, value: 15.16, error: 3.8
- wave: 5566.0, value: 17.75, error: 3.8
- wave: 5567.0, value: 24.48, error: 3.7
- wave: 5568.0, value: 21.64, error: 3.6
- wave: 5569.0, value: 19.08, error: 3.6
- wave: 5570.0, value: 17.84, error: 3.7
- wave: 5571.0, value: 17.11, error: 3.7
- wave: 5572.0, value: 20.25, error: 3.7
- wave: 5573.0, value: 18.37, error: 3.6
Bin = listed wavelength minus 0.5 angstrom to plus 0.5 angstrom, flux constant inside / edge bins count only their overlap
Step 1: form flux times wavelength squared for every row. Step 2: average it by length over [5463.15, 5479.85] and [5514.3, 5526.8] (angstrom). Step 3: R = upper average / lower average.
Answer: 0.86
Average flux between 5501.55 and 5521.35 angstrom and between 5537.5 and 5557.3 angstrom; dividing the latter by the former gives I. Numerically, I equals 1.0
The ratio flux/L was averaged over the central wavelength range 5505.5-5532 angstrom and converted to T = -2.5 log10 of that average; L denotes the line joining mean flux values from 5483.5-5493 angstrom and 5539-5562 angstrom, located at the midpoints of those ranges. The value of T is 0.03 mag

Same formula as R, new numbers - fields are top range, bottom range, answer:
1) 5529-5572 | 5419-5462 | 1.02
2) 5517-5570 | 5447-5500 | 0.96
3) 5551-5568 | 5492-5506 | 1.10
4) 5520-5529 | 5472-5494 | 0.94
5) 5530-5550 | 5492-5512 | 0.93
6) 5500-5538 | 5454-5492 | 0.93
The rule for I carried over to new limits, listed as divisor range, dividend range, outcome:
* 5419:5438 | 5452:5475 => 1.09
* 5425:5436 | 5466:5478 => 1.12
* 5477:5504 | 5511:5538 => 0.93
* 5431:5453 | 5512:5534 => 0.89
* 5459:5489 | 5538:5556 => 0.92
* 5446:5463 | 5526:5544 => 0.89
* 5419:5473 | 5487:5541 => 0.93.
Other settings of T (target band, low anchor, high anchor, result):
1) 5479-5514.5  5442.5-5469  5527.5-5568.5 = -0.008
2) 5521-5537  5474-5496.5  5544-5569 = 0.114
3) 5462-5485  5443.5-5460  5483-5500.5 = -0.061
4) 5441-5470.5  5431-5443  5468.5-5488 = 0.012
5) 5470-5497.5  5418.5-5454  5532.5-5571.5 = -0.042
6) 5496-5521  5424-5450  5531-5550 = -0.031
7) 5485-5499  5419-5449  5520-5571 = 0.007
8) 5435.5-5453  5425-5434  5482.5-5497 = -0.046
